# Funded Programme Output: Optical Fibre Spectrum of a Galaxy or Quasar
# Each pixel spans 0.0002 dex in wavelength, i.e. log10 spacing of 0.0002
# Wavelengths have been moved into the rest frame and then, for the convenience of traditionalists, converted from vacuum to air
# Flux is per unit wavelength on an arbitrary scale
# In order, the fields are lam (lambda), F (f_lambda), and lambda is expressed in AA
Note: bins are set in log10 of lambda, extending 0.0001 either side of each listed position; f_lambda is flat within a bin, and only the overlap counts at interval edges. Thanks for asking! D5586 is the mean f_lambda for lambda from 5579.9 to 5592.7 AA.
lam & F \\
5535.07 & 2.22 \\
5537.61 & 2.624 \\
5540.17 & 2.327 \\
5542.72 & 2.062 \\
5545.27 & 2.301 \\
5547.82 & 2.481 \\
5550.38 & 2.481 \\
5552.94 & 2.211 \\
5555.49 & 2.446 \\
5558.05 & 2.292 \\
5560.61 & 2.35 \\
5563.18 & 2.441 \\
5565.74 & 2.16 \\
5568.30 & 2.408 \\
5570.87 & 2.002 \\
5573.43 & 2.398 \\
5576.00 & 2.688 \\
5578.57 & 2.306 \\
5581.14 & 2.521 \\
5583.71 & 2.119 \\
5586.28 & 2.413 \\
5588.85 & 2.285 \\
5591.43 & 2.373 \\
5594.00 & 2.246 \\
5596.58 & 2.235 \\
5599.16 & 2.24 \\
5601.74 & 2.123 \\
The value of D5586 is 2.34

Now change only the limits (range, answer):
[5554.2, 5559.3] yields 2.37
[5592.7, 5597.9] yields 2.24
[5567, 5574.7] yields 2.27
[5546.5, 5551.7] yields 2.48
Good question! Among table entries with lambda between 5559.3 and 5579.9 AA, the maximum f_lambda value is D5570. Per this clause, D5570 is 2.688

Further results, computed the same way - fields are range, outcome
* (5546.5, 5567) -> 2.481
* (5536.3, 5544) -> 2.624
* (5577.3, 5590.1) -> 2.521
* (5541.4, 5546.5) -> 2.301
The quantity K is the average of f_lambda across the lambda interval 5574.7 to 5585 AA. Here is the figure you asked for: 2.41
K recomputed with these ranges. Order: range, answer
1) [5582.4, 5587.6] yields 2.27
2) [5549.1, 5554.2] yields 2.34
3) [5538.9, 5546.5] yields 2.23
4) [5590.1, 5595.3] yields 2.31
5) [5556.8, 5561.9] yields 2.32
